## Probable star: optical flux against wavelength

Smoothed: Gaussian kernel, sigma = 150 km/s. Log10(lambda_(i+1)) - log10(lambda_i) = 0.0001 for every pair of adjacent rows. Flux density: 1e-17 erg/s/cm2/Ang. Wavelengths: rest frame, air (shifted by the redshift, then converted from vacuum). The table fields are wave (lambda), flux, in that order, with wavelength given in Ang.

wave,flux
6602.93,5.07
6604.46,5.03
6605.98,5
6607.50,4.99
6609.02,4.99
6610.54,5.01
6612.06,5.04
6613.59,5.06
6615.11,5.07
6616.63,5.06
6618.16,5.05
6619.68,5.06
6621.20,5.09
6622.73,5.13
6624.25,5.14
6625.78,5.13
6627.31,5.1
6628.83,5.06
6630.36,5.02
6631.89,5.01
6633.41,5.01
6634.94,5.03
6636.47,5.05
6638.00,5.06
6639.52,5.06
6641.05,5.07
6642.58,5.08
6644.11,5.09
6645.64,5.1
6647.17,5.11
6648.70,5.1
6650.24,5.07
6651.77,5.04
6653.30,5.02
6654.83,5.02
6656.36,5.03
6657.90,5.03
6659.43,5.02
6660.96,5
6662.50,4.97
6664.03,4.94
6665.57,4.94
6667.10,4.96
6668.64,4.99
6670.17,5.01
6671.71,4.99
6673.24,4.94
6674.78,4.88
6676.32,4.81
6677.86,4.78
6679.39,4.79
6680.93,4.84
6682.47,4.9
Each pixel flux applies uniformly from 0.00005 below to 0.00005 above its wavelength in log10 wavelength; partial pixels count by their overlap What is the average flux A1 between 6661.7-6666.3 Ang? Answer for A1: 4.94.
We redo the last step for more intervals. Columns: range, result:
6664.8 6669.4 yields 4.96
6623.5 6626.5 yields 5.13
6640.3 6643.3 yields 5.07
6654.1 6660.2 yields 5.03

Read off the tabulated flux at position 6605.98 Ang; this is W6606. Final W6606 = 5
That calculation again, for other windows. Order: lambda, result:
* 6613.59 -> 5.06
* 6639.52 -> 5.06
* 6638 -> 5.06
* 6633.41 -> 5.01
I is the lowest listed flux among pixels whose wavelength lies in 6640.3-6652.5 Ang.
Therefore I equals 5.04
